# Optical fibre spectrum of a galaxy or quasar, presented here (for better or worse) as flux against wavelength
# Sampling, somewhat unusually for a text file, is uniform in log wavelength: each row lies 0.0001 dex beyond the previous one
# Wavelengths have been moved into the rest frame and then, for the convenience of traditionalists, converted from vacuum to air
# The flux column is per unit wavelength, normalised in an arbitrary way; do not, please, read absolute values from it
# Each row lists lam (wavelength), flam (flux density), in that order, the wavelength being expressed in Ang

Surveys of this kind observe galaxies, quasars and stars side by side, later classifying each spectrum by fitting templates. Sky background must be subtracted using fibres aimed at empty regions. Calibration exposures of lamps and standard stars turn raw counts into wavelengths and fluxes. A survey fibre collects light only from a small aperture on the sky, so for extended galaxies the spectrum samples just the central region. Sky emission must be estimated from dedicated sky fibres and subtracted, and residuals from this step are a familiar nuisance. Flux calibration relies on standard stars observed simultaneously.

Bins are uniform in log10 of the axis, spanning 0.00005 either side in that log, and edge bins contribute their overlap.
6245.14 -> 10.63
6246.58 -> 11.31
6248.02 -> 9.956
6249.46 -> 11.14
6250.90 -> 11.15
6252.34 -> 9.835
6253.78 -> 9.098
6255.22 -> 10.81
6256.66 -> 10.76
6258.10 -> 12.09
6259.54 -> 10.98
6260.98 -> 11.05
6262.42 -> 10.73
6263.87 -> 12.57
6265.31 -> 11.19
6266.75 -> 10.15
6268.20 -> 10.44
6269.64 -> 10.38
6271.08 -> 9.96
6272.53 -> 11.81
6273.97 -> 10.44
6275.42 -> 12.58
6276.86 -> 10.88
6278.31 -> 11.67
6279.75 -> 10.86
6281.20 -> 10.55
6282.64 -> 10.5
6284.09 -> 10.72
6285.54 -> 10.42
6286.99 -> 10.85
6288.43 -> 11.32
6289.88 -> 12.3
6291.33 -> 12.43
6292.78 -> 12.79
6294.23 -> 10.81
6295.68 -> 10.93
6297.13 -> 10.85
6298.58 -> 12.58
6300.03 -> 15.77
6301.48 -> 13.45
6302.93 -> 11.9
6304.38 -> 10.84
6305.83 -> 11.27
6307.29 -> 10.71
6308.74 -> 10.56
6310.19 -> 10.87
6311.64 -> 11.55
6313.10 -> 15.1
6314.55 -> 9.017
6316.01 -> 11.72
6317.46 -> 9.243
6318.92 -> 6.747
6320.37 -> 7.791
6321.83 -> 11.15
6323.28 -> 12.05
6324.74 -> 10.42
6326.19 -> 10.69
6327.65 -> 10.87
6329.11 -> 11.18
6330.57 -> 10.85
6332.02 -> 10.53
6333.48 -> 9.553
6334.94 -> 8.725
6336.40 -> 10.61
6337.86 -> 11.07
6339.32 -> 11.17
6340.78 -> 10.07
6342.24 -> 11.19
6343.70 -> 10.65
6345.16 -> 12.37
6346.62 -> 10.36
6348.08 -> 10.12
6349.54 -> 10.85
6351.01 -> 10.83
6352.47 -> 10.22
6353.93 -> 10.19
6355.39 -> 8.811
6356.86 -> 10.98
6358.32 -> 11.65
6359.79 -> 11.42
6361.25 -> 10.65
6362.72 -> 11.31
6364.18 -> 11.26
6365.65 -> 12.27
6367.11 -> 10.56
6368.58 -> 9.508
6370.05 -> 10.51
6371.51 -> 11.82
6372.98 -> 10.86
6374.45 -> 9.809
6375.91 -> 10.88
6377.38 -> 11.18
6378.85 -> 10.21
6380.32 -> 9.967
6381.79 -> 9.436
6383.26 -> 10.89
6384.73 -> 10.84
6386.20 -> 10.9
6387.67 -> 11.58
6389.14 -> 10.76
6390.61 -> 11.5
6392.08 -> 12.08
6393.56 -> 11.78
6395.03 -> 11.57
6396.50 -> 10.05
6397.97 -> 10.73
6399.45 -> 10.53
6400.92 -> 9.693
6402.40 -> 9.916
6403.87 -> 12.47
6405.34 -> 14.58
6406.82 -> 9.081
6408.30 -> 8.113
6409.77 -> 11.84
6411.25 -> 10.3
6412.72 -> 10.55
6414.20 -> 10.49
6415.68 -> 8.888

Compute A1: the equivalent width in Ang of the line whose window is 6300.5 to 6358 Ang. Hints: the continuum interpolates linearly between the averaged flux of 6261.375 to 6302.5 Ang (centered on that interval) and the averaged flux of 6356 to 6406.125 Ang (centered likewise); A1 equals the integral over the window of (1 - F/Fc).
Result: 2.67 Ang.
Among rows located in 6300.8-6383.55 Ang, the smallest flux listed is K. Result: 6.747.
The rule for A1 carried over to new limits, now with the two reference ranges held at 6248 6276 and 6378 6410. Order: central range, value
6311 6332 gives 0.50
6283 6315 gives -2.47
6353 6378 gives 0.09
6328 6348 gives 0.40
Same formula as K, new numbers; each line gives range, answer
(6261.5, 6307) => 9.96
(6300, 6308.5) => 10.71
